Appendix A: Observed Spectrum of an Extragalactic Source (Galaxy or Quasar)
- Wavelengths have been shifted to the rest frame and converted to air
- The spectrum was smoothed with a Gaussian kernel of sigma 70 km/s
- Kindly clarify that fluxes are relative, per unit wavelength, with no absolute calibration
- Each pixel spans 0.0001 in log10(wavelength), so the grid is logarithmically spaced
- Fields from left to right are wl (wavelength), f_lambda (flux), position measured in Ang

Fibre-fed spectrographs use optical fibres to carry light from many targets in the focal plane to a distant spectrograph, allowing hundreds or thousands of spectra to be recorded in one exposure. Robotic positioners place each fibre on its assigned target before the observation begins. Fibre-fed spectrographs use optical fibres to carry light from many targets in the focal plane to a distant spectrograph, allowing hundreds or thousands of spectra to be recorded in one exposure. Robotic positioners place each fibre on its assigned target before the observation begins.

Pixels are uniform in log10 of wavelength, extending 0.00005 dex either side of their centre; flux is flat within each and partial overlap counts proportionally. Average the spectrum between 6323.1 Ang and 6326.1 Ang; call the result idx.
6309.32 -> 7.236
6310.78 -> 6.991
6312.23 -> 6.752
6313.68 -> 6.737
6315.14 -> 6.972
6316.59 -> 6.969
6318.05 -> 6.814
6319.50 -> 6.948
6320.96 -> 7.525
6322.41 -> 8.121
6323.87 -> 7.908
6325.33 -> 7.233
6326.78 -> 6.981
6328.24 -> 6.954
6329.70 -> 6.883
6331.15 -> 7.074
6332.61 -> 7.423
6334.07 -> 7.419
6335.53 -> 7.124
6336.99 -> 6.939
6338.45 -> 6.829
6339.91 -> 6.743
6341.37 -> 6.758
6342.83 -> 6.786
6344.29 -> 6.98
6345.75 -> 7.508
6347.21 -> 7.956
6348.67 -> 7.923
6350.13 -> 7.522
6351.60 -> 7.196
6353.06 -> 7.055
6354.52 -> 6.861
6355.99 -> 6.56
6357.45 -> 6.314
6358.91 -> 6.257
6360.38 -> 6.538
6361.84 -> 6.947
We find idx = 7.57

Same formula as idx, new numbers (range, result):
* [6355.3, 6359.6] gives 6.39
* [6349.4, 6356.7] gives 7.03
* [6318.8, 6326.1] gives 7.55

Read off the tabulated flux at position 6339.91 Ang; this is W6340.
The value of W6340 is 6.743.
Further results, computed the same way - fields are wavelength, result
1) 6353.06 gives 7.055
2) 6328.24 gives 6.954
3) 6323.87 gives 7.908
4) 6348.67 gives 7.923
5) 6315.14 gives 6.972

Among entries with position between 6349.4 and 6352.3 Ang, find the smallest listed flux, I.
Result 7.196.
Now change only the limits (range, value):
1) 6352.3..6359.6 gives 6.257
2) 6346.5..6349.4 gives 7.923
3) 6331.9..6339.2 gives 6.829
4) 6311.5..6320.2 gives 6.737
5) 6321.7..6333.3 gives 6.883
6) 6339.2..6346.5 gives 6.743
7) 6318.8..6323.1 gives 6.948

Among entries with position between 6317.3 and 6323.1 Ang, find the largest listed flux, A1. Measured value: 8.121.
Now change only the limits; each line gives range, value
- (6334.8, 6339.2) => 7.124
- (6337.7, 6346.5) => 7.508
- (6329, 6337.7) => 7.423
